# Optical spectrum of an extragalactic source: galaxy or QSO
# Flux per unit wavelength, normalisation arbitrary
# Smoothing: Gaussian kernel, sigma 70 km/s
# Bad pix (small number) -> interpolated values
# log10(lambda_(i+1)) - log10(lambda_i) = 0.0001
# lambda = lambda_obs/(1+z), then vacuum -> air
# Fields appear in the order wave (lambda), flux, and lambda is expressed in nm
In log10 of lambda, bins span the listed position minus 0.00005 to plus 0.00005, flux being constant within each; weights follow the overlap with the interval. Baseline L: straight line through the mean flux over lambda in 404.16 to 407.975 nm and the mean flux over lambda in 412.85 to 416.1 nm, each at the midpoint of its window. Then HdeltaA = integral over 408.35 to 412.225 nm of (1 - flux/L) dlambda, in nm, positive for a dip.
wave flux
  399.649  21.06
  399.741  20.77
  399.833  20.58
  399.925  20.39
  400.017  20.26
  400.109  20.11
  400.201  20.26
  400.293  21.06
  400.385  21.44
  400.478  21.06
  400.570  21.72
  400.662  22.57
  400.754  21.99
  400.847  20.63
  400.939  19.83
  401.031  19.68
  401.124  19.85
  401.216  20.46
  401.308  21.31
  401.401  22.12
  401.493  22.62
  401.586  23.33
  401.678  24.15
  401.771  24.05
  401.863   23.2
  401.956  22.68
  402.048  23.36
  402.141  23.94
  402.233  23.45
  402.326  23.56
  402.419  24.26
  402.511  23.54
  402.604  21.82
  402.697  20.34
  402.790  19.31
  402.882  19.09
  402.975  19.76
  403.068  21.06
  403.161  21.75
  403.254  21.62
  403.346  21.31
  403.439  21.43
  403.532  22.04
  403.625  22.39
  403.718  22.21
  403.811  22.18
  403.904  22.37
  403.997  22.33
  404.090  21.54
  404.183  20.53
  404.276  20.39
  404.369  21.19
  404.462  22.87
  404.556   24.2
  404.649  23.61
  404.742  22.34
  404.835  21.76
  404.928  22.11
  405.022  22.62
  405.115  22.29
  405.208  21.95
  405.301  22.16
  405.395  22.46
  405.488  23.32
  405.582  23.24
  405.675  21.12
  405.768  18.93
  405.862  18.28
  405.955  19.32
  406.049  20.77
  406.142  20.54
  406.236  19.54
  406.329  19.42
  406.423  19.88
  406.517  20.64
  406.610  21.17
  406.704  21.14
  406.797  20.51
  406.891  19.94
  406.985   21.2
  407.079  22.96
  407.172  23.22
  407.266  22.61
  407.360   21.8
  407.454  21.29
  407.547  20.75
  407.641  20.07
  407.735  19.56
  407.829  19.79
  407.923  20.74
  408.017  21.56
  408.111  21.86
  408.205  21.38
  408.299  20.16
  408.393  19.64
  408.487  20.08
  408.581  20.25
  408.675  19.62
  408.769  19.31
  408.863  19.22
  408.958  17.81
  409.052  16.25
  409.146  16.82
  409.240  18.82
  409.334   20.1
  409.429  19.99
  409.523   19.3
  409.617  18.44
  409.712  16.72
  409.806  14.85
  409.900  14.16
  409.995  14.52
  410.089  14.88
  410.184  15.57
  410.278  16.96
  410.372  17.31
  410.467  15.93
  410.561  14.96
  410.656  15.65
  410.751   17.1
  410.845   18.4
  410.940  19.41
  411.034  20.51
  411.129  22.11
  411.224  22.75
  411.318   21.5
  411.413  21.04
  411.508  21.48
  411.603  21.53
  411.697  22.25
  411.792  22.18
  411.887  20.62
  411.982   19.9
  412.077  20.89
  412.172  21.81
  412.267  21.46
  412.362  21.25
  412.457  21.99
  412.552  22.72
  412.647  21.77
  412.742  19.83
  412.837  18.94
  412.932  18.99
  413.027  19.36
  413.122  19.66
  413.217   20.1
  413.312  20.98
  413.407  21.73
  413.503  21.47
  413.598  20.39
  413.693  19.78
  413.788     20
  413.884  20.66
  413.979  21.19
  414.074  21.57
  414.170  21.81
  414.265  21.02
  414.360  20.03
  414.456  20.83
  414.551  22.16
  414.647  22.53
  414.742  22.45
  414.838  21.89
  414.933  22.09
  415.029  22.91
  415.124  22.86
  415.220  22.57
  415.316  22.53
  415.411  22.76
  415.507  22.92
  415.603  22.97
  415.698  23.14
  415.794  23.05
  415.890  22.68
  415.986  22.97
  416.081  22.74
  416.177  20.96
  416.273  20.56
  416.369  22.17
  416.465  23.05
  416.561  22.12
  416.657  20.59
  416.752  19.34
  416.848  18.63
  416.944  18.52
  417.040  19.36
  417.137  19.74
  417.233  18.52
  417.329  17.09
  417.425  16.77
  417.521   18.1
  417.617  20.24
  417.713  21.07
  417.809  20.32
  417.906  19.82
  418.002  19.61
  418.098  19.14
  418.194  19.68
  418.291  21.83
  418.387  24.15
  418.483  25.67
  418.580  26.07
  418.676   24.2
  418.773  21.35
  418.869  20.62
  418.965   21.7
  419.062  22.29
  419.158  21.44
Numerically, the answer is 0.48 nm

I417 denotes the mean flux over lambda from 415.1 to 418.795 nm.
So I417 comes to 21.3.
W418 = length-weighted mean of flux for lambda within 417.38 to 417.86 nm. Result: 19.3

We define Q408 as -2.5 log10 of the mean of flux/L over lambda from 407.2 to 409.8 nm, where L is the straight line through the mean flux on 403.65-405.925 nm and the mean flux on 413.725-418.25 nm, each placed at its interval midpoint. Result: 0.10 mag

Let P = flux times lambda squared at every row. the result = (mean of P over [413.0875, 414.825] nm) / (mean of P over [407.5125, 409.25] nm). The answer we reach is 1.10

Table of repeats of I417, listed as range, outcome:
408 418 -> 20.1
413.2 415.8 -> 21.7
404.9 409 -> 20.8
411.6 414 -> 20.8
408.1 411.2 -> 18.1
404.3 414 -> 20.2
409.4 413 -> 19.2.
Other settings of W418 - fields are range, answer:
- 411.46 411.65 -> 21.5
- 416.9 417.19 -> 19.1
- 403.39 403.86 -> 22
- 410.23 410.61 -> 16.3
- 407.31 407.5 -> 21.5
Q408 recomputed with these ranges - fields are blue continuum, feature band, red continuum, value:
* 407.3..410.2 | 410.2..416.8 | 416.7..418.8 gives -0.065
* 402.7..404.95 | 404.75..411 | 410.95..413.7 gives 0.091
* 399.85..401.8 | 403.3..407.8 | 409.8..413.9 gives -0.044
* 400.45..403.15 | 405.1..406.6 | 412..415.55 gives 0.043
